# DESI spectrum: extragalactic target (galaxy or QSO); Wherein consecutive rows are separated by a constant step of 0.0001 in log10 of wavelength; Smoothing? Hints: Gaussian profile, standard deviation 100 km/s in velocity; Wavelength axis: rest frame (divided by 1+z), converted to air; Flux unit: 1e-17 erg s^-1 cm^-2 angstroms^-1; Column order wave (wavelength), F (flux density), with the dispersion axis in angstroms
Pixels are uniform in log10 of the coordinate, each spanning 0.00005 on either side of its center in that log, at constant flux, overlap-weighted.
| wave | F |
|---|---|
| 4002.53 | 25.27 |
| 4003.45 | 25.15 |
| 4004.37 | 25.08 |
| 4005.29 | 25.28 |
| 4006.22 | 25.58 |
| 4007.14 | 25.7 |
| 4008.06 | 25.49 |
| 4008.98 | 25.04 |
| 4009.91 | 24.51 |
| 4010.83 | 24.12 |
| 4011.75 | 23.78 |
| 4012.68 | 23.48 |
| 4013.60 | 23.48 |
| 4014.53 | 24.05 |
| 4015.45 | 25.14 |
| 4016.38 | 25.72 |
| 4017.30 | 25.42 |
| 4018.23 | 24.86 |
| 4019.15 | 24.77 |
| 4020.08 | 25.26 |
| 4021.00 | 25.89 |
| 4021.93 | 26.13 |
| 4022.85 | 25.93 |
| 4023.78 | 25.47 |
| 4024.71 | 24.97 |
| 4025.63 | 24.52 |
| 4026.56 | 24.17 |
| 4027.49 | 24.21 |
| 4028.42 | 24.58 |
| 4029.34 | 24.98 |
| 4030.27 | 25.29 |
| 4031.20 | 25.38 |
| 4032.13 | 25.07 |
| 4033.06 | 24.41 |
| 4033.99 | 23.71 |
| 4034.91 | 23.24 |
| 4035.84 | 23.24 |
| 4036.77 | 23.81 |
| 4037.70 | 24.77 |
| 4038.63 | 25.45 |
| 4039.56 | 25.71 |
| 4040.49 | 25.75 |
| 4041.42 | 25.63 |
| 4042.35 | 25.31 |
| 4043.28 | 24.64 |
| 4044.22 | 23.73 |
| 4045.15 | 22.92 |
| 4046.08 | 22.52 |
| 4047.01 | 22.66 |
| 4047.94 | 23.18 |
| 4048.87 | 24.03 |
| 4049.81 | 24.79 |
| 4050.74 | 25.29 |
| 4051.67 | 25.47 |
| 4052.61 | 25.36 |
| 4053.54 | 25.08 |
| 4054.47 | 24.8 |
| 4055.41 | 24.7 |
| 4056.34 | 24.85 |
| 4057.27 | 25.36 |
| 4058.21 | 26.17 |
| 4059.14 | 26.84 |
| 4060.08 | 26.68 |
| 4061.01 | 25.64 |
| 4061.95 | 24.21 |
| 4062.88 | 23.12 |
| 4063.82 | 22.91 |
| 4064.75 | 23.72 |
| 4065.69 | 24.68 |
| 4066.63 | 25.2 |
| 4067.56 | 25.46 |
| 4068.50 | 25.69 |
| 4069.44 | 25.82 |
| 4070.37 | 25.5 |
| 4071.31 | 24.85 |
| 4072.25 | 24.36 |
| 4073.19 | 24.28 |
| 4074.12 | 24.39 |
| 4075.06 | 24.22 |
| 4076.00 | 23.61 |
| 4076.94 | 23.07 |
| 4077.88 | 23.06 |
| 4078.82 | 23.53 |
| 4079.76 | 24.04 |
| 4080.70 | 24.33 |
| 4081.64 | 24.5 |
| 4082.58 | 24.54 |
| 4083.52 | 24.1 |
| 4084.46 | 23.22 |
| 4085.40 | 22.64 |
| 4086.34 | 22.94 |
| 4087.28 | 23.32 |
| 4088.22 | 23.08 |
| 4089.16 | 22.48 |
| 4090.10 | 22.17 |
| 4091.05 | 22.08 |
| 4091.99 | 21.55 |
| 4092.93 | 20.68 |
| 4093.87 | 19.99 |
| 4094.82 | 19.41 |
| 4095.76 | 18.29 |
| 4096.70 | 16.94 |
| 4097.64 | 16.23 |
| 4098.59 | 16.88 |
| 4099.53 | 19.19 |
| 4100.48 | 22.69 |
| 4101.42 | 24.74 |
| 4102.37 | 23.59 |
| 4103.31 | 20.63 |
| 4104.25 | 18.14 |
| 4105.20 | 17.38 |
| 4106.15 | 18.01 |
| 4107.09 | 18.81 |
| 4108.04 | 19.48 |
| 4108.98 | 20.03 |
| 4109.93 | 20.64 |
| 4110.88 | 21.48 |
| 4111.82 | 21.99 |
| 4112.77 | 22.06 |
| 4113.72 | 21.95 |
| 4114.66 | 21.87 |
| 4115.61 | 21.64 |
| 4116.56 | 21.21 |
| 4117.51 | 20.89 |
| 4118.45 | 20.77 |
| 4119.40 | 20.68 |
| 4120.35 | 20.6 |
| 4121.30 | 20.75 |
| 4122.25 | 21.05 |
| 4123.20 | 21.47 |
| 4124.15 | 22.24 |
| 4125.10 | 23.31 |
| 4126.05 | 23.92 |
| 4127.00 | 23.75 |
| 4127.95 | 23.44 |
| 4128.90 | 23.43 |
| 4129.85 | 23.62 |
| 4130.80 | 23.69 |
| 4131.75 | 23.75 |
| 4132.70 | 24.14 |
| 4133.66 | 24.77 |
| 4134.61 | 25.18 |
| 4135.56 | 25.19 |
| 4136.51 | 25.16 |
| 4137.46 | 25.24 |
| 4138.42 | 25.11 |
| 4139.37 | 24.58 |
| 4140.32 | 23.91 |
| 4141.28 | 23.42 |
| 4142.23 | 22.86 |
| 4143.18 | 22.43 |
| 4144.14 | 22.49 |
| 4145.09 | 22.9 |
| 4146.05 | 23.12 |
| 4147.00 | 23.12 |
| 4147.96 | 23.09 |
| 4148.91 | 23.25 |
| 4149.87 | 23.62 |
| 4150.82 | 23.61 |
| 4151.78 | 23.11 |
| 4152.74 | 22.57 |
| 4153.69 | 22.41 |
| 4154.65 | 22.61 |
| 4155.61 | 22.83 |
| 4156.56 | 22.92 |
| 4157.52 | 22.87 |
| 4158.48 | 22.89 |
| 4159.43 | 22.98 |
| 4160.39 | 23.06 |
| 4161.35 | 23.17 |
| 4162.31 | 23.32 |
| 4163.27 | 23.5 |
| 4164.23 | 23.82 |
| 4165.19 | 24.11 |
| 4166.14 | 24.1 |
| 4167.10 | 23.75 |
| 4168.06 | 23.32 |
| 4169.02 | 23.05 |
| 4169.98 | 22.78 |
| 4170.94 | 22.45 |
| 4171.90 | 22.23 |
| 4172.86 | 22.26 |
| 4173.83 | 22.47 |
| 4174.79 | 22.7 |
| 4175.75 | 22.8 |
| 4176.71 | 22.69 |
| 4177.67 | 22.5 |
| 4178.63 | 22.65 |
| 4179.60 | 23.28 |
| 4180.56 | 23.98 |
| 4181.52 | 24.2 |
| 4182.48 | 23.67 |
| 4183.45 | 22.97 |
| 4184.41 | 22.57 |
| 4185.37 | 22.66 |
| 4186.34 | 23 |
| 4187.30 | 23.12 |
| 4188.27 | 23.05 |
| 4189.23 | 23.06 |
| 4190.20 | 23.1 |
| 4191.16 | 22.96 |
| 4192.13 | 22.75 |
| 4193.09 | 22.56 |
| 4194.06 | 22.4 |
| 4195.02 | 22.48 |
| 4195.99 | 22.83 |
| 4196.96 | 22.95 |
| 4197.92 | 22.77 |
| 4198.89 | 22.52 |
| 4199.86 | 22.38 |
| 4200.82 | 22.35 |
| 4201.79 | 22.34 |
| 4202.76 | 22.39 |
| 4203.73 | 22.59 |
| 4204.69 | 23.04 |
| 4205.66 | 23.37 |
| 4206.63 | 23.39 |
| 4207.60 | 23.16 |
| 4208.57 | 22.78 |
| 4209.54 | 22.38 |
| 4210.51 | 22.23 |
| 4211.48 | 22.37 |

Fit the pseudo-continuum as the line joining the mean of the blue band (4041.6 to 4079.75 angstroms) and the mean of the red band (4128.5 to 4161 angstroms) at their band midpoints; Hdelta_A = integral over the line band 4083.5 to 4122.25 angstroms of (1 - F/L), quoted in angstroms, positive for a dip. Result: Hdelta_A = 5.2 angstroms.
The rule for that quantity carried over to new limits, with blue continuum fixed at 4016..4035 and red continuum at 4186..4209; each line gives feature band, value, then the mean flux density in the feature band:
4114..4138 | 0.8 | 22.9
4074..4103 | 2.5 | 22.1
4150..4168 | 0.1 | 23.2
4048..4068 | -0.3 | 24.9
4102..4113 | 1.8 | 20.1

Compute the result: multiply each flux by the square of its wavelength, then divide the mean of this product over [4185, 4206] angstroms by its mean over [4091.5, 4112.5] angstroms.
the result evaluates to 1.2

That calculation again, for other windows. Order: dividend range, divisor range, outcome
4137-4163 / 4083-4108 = 1.15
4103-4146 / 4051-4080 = 0.93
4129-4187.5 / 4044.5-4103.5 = 1.04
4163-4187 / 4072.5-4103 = 1.09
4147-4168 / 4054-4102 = 1.04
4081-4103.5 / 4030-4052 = 0.90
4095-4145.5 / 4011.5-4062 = 0.92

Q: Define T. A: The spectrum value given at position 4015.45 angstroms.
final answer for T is 25.14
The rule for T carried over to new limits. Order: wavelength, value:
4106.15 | 18.01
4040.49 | 25.75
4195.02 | 22.48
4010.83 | 24.12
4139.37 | 24.58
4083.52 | 24.1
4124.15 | 22.24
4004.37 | 25.08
